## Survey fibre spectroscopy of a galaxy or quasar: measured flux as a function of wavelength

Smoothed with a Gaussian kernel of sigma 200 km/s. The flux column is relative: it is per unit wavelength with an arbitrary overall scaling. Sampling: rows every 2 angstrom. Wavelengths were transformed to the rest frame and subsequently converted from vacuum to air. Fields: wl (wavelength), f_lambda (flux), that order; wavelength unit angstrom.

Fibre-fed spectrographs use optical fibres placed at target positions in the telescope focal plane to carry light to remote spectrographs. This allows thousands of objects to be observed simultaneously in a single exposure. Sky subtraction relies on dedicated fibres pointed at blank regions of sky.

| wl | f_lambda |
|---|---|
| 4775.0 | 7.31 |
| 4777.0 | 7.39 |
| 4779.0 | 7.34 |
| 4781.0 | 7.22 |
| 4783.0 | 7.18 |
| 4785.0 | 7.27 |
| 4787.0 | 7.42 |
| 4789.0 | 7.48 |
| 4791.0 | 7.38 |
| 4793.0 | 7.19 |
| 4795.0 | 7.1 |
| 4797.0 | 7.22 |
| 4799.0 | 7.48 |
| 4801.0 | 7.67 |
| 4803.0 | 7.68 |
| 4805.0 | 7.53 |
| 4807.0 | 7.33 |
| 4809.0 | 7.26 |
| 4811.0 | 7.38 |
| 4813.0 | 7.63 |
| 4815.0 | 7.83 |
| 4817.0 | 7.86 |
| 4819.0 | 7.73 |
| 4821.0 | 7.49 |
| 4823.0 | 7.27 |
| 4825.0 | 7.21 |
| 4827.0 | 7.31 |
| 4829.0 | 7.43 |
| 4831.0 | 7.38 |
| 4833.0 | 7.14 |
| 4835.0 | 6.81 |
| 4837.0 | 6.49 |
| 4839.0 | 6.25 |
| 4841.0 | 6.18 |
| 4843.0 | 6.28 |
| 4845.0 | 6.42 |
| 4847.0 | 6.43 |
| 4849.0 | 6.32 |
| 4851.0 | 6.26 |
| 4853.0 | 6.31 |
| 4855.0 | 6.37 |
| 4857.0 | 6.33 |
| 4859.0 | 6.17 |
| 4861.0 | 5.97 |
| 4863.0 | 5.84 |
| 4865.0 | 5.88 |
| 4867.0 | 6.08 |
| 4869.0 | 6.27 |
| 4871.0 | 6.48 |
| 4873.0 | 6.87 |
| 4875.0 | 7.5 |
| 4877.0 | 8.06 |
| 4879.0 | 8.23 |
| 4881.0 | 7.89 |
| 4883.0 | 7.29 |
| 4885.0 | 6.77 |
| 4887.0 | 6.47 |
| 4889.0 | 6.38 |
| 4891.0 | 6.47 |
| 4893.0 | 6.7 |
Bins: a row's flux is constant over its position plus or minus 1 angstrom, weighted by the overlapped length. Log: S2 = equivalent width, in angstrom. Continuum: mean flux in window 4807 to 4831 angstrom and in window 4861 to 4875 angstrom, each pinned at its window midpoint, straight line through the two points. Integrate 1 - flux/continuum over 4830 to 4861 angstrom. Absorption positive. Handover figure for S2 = 1.75 angstrom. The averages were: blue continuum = 7.48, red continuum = 6.31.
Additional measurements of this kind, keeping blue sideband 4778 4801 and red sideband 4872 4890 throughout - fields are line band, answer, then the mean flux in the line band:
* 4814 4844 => 0.8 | 7.11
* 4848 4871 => 3.5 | 6.18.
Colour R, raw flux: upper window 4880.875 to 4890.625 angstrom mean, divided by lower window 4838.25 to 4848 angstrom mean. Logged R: 1.1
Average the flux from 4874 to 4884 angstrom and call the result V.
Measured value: 7.79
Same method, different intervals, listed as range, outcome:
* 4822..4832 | 7.32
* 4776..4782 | 7.32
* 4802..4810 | 7.45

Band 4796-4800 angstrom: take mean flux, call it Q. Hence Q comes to 7.35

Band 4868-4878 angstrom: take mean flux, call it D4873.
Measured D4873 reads 7.04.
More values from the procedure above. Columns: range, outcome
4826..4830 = 7.37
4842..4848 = 6.38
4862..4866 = 5.86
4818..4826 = 7.43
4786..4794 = 7.37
